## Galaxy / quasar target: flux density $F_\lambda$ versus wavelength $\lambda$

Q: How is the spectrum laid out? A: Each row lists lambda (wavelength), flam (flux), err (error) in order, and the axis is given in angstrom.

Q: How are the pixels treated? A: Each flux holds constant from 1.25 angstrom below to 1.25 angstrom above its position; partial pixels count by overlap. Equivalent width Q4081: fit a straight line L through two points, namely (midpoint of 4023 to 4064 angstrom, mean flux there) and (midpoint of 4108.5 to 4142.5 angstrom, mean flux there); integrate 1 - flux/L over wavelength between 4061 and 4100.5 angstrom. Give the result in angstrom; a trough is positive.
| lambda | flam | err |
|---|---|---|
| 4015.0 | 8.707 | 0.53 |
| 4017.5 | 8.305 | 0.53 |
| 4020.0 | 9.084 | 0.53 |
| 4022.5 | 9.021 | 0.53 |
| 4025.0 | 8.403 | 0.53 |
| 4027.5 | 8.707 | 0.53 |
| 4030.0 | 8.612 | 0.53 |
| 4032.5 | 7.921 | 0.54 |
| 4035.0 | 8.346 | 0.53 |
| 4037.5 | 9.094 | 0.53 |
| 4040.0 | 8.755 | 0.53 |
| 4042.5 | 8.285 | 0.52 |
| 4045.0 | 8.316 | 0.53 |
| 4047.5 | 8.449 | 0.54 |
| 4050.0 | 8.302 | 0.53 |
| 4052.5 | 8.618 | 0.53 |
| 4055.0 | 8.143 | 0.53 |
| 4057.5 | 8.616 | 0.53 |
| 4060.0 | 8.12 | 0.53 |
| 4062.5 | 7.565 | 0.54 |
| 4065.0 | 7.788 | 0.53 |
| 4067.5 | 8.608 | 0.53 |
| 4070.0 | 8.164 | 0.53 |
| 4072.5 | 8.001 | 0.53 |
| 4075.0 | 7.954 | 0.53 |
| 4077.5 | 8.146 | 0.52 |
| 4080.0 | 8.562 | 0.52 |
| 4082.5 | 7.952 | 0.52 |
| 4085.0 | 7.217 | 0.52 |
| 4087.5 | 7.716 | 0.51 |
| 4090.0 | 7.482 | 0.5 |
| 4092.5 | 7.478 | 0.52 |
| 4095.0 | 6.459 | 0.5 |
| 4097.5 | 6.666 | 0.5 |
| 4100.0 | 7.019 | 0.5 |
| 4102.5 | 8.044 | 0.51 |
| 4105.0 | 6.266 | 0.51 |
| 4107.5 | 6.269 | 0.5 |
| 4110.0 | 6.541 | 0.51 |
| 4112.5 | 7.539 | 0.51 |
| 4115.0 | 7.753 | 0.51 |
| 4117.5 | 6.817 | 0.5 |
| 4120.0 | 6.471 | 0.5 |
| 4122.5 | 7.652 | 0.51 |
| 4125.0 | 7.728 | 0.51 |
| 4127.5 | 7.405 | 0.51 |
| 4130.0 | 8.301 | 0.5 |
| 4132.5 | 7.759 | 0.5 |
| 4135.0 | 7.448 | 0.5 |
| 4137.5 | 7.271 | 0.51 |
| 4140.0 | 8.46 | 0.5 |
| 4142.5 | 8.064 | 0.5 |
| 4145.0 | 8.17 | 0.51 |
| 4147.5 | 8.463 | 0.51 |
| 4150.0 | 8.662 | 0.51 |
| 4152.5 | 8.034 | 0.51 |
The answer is 1.5 angstrom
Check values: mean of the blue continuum 8.4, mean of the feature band 7.69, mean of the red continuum 7.49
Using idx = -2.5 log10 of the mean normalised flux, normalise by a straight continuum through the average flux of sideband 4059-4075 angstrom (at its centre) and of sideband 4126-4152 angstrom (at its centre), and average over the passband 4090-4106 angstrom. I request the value 0.14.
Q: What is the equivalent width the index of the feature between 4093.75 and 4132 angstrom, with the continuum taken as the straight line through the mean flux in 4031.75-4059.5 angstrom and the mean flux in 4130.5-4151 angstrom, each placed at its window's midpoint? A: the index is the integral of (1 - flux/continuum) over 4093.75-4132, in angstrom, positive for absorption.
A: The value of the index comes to 4.8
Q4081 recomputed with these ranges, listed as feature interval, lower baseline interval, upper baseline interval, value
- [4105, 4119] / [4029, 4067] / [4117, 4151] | 1.8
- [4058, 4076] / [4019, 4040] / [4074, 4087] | 0.2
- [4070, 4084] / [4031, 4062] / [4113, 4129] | -0.3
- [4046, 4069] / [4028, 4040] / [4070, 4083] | 0.2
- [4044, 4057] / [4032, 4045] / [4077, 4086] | 0.0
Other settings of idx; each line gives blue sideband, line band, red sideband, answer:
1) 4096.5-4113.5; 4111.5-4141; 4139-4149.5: 0.02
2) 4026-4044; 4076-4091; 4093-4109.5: -0.08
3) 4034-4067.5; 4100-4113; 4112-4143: 0.13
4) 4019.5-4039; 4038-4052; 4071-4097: -0.01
